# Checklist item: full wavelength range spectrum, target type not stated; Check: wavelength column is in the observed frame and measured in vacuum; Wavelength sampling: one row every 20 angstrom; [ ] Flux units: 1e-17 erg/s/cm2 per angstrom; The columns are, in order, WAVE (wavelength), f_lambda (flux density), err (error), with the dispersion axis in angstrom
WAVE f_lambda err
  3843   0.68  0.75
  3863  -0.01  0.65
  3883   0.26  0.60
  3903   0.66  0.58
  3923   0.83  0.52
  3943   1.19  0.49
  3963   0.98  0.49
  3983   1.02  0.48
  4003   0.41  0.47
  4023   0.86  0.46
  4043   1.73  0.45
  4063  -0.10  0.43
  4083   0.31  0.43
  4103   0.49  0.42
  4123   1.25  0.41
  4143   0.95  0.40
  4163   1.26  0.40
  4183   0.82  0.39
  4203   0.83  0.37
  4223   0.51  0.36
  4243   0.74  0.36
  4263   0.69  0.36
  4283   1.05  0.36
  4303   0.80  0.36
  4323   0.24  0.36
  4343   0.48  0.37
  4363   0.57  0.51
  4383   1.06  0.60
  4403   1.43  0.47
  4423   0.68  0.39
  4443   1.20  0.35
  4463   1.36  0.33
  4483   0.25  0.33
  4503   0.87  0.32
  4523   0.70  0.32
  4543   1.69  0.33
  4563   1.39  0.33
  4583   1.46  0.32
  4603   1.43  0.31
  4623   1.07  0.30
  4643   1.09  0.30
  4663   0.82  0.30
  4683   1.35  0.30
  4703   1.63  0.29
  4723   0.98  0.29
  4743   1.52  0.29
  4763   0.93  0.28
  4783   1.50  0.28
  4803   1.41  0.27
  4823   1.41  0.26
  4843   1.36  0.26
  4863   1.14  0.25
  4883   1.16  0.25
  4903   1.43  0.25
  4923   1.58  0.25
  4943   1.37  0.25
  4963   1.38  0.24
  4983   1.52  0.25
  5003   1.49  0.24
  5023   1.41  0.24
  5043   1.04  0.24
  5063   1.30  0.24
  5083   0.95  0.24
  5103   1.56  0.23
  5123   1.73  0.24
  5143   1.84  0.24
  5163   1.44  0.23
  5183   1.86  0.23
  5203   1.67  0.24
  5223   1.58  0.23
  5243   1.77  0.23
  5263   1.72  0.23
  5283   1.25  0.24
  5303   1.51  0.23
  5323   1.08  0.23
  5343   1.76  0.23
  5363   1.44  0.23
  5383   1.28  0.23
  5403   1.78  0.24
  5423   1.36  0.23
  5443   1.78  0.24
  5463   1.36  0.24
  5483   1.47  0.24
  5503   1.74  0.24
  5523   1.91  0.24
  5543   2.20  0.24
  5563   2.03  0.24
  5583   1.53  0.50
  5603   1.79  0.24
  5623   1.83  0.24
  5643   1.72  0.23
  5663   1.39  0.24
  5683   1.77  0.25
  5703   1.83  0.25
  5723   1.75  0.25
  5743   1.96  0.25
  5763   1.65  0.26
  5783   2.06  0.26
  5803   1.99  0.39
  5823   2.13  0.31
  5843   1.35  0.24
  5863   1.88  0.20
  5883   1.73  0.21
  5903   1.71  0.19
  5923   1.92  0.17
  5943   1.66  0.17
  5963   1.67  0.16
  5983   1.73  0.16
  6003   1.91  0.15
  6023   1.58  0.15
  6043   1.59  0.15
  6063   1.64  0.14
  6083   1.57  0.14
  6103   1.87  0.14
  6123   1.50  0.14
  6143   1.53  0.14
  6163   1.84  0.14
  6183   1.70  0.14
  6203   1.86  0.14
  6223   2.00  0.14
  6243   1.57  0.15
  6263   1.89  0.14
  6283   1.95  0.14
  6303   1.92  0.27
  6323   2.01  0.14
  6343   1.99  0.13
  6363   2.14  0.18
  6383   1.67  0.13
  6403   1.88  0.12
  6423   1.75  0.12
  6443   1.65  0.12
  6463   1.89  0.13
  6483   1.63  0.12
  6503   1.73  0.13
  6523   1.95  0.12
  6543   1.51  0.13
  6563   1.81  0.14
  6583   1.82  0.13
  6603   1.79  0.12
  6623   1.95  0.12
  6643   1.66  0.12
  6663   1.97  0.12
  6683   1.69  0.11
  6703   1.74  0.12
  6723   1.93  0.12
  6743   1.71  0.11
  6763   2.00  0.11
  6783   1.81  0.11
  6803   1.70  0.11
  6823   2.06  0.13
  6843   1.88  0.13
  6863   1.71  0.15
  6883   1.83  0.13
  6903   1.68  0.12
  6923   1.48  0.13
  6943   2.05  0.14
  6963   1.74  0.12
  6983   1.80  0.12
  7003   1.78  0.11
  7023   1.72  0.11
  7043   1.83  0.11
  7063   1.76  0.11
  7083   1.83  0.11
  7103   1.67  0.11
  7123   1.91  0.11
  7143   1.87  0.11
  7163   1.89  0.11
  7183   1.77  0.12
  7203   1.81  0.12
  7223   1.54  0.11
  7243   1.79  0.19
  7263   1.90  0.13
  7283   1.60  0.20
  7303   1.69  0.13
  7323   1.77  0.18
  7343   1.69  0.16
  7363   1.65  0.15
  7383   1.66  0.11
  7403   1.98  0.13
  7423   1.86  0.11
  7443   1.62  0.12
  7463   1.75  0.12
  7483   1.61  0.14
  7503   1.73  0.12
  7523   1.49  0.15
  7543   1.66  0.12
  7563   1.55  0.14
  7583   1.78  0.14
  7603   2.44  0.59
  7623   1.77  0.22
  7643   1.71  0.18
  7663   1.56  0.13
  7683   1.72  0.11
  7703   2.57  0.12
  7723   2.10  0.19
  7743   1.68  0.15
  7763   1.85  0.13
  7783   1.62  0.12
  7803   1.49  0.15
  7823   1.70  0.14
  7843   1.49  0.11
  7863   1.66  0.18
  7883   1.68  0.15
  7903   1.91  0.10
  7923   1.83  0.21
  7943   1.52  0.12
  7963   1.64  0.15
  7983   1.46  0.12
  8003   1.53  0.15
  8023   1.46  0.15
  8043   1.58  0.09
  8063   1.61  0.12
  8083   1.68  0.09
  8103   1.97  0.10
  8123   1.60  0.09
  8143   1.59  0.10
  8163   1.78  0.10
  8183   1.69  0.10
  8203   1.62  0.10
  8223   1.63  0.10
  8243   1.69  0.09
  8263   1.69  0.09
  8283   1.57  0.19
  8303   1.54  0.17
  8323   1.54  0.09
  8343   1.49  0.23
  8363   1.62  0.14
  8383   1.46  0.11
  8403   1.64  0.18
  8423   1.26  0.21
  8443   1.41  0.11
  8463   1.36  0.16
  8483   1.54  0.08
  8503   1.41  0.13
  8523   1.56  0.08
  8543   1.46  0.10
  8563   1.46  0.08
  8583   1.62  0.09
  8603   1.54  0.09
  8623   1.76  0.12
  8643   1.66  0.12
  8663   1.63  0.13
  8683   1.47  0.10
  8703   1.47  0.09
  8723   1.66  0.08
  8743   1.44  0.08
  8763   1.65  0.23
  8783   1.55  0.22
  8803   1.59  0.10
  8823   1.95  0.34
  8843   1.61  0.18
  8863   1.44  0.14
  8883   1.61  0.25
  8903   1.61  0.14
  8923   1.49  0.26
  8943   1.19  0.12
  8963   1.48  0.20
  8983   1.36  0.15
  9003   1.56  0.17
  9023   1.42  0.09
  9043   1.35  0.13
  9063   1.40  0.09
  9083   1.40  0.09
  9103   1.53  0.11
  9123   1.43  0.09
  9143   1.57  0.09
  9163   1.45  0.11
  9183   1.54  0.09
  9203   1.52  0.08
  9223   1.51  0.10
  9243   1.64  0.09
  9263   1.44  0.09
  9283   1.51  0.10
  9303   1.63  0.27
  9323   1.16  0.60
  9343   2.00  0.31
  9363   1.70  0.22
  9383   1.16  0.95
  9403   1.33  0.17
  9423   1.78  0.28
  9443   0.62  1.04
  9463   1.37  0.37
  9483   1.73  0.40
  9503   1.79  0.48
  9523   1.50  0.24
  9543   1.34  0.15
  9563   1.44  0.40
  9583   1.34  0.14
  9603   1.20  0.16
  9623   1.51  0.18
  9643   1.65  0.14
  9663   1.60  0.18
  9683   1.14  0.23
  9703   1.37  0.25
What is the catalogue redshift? 0.17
